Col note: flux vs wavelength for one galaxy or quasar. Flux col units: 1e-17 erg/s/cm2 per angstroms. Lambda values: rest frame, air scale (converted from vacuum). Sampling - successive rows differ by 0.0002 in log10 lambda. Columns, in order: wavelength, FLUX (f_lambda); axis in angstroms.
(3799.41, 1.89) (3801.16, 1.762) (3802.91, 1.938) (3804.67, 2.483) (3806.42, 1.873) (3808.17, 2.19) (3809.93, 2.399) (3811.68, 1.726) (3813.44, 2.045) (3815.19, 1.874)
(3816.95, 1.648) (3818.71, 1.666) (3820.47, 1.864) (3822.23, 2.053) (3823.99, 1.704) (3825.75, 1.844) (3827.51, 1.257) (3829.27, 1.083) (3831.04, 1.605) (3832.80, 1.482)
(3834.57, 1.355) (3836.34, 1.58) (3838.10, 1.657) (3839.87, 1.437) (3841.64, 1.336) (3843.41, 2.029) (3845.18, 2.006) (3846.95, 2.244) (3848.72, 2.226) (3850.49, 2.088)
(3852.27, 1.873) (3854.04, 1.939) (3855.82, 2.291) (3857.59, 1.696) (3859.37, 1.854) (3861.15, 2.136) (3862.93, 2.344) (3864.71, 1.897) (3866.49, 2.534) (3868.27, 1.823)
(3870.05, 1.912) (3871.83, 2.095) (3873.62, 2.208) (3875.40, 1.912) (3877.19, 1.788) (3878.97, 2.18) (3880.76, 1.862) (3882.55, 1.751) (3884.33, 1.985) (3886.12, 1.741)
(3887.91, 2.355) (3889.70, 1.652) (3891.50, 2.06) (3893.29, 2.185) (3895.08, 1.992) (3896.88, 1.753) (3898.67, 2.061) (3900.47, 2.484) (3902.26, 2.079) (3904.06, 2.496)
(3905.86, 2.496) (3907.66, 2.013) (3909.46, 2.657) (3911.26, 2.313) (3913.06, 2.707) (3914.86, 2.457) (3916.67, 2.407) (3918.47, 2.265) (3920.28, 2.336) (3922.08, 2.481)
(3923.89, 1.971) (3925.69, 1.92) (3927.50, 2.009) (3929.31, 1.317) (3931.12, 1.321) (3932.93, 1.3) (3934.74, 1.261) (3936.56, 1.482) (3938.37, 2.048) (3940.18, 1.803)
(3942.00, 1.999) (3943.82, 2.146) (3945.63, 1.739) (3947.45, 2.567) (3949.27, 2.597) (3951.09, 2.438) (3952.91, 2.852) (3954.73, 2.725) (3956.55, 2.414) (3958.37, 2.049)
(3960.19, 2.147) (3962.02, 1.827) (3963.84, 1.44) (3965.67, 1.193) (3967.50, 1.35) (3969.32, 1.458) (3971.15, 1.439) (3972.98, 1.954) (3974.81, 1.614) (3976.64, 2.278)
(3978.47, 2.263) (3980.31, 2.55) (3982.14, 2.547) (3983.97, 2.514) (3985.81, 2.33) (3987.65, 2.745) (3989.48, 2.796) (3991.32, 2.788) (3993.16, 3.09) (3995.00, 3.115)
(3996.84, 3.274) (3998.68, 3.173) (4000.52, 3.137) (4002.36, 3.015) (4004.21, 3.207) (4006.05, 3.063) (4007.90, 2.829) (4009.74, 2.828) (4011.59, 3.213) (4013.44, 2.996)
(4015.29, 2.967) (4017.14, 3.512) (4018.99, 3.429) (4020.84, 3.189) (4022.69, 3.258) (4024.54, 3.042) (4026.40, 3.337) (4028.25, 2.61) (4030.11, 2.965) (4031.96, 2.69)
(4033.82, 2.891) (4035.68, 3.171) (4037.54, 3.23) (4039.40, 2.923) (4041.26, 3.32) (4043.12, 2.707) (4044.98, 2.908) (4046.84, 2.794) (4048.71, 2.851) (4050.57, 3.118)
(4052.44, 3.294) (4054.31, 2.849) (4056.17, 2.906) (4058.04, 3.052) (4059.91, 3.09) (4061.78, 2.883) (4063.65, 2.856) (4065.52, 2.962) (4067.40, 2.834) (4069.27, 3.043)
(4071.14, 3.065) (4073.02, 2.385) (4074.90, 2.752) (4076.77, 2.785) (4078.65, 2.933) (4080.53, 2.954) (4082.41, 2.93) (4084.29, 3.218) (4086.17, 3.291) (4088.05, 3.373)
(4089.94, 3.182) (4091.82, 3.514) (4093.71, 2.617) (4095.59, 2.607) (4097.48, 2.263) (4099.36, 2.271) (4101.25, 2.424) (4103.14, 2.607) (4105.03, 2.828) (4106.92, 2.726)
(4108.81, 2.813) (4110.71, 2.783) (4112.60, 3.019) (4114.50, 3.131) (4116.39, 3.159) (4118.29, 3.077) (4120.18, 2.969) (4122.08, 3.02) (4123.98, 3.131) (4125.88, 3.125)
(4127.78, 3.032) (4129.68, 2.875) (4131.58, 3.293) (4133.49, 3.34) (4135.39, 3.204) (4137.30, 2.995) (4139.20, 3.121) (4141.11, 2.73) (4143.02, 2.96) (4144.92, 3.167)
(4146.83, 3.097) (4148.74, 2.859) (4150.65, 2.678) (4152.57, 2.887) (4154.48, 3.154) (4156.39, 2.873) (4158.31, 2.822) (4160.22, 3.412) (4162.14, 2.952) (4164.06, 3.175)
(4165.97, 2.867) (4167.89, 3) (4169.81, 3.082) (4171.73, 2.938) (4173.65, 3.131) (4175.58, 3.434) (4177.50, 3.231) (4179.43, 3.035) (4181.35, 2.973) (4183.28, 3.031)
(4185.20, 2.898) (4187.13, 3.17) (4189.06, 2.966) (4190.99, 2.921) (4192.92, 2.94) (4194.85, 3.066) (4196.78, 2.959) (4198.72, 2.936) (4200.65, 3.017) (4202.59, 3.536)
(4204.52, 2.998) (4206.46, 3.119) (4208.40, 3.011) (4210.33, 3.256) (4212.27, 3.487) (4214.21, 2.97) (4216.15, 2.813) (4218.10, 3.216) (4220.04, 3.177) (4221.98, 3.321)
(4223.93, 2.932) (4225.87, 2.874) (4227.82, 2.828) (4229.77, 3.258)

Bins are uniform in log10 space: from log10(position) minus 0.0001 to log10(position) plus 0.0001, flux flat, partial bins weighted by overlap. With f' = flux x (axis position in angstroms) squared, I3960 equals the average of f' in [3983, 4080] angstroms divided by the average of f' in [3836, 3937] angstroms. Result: 1.6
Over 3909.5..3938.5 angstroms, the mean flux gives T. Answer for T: 1.99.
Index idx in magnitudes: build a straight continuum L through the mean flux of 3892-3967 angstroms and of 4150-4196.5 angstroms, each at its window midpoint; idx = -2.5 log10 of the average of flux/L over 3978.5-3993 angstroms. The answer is -0.14 mag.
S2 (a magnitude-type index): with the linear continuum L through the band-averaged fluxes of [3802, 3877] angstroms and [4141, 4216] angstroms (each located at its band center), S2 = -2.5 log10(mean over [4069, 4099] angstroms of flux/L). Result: -0.08 mag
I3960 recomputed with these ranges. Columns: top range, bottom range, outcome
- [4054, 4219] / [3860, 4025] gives 1.43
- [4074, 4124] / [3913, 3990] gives 1.51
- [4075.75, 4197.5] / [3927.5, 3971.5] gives 1.74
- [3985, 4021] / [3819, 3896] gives 1.74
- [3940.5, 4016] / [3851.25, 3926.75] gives 1.21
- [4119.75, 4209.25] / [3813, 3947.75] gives 1.80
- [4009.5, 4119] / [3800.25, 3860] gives 1.82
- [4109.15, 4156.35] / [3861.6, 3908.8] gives 1.66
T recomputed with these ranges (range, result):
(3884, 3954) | 2.1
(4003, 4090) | 3.01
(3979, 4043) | 2.98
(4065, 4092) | 3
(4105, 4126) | 2.98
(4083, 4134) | 2.95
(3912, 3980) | 1.99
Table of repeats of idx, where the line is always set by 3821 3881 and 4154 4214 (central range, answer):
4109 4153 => -0.05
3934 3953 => 0.07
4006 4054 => -0.21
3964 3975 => 0.47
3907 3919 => -0.16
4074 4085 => -0.09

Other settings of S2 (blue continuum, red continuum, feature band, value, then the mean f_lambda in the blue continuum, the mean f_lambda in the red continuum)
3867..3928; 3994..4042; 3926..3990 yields 0.288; 2.13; 3.09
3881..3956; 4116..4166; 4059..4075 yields -0.059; 2.1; 3.04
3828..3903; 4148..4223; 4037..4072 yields -0.152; 1.92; 3.06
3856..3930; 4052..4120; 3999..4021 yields -0.201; 2.11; 2.9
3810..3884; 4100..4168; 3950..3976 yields 0.193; 1.86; 2.98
